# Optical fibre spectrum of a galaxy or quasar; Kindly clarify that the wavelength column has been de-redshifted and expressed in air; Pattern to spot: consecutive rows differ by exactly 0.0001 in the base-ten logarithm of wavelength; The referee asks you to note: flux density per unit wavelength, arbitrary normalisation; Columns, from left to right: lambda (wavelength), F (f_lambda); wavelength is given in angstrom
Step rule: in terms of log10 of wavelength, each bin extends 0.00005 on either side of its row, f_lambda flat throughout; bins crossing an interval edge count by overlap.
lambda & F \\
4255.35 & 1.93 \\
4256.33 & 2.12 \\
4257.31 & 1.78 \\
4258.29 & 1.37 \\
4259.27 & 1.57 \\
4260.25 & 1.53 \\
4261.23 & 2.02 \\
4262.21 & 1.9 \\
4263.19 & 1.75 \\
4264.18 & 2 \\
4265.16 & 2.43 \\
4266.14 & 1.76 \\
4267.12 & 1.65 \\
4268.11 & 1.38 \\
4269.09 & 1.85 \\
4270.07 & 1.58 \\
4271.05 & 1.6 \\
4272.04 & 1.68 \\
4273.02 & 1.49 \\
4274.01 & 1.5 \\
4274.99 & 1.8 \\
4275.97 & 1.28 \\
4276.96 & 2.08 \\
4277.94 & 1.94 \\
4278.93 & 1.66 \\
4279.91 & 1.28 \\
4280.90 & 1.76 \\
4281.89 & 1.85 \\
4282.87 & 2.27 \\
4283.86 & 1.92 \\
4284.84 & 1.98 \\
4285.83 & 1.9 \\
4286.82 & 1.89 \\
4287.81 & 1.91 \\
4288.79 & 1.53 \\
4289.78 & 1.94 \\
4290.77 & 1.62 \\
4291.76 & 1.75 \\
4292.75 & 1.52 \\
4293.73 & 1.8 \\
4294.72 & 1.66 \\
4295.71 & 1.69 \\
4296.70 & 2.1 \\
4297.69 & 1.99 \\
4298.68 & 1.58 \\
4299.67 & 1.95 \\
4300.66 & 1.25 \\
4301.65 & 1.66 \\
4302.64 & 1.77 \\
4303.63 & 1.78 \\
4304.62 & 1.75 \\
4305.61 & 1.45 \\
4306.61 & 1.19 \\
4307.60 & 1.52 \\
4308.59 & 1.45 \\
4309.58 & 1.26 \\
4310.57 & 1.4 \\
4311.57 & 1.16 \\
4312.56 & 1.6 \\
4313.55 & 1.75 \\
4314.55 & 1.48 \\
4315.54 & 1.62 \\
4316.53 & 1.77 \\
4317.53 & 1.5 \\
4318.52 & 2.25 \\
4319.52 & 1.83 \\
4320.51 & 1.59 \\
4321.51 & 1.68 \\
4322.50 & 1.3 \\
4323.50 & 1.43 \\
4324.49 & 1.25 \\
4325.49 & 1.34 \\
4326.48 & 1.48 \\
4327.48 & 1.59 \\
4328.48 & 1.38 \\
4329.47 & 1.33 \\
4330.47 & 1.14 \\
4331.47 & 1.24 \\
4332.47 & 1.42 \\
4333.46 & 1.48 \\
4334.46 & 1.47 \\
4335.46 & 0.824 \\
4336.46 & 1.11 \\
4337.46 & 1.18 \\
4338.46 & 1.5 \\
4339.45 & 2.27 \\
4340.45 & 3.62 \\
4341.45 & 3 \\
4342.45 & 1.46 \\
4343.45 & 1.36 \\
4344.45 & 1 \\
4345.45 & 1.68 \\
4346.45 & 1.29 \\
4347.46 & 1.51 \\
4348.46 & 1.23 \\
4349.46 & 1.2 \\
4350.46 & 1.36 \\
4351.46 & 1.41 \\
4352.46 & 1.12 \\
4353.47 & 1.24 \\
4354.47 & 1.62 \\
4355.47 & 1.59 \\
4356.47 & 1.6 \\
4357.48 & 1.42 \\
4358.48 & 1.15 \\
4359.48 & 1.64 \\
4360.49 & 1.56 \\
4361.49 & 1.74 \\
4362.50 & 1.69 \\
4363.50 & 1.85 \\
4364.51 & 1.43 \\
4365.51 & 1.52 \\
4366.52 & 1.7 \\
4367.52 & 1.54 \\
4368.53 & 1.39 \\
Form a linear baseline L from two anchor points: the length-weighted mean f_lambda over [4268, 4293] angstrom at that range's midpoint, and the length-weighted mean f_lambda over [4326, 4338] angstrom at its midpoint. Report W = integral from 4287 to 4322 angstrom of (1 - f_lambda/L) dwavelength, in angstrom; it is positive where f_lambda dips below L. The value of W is -2.7 angstrom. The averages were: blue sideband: 1.74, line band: 1.65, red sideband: 1.3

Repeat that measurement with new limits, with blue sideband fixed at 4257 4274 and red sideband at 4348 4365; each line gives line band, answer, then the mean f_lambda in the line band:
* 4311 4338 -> 1.8 angstrom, 1.45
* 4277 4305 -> -2.3 angstrom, 1.78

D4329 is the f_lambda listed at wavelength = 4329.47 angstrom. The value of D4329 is 1.33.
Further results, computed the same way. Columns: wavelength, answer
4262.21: 1.9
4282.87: 2.27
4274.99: 1.8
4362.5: 1.69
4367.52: 1.54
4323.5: 1.43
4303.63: 1.78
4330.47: 1.14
